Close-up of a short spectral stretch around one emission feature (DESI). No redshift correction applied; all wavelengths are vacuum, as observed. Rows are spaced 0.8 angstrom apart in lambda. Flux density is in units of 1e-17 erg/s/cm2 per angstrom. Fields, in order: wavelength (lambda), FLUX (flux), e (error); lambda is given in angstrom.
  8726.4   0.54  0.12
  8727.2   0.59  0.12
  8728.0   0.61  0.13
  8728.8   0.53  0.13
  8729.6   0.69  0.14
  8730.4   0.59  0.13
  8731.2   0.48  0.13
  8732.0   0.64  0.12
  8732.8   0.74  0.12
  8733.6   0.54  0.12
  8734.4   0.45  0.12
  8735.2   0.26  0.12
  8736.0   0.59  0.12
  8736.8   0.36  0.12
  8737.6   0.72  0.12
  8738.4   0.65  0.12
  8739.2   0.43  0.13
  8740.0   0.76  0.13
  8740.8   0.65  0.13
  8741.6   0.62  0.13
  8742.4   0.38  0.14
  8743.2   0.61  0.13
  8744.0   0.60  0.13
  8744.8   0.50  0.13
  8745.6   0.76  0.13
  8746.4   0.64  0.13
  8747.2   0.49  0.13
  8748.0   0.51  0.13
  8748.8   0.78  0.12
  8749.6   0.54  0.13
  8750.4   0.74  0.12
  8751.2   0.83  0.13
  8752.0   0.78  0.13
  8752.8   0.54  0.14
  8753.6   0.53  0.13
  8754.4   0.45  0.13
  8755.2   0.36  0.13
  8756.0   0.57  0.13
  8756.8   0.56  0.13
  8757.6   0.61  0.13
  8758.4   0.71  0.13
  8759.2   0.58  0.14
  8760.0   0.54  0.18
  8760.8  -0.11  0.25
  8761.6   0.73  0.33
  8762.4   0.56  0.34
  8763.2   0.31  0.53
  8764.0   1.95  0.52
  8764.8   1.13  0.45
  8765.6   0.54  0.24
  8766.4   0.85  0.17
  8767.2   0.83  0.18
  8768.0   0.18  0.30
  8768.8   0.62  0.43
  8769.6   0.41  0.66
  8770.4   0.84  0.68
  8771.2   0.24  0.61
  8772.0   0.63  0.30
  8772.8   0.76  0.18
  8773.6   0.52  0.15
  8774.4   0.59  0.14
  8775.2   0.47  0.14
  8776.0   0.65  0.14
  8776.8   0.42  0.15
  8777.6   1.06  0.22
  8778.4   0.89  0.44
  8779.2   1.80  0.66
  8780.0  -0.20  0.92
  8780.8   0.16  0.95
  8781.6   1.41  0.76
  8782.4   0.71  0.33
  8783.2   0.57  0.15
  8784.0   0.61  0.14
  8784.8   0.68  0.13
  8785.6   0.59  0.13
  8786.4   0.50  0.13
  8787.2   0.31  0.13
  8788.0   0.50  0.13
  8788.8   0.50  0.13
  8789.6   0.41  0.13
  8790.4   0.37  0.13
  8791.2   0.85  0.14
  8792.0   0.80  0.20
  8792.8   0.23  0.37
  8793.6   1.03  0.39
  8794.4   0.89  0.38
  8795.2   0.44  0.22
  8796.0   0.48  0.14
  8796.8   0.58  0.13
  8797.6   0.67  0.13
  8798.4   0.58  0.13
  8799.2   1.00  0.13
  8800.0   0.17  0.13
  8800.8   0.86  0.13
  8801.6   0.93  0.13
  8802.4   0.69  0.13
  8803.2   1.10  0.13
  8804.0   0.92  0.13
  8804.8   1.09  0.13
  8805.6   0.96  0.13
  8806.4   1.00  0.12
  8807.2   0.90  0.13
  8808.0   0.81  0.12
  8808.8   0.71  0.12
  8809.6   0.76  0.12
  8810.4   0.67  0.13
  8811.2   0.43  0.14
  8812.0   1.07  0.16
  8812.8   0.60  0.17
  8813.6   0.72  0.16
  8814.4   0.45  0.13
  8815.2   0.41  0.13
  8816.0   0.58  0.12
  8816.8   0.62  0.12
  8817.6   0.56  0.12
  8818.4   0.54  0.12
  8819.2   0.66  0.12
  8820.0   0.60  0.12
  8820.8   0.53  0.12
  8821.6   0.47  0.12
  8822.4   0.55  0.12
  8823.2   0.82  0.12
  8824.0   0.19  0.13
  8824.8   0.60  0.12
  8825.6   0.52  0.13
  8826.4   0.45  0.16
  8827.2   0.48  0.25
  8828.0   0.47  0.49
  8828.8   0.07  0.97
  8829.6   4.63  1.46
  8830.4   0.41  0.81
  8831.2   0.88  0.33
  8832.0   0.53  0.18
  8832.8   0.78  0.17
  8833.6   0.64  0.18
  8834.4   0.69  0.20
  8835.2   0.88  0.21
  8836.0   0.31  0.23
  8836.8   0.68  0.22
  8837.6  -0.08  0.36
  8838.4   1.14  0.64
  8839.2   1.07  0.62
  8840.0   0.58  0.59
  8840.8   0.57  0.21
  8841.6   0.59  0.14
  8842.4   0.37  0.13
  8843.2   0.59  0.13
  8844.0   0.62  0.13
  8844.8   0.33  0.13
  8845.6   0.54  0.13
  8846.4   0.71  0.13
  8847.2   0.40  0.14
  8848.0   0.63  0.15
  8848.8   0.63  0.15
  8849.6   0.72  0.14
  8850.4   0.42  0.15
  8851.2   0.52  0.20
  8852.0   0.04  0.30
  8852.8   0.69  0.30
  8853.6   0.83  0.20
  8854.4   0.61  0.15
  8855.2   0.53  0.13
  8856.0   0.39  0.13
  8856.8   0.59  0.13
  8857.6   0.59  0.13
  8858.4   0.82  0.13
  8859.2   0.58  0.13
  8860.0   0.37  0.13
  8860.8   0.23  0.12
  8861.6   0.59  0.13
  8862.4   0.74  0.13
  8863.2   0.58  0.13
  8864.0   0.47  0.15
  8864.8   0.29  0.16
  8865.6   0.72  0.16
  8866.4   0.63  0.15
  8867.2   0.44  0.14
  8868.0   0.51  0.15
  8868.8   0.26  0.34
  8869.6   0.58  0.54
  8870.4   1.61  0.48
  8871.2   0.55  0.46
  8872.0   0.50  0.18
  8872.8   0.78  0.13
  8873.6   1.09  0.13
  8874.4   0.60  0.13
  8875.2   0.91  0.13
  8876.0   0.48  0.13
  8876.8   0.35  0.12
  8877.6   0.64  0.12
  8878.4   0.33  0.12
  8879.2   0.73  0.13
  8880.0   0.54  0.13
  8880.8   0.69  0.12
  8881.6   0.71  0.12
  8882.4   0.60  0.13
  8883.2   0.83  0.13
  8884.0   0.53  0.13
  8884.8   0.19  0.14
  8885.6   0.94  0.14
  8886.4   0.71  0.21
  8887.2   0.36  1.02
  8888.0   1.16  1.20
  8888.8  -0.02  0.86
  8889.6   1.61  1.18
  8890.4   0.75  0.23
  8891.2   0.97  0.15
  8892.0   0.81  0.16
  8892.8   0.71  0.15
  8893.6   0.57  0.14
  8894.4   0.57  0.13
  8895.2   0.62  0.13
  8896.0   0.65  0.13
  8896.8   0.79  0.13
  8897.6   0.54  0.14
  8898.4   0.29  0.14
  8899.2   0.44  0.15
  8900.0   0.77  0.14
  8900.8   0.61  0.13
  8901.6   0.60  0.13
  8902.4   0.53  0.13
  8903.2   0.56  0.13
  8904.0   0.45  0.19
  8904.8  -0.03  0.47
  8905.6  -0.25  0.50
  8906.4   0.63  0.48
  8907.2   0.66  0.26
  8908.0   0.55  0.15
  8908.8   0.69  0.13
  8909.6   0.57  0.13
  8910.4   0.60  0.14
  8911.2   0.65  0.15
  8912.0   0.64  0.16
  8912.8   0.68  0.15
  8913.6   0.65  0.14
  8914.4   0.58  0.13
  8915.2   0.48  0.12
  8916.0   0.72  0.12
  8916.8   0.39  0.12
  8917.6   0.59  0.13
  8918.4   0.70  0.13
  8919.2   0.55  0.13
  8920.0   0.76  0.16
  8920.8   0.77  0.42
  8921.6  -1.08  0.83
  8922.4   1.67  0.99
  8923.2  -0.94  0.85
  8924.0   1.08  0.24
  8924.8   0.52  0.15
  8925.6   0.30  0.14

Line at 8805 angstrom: [O III]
